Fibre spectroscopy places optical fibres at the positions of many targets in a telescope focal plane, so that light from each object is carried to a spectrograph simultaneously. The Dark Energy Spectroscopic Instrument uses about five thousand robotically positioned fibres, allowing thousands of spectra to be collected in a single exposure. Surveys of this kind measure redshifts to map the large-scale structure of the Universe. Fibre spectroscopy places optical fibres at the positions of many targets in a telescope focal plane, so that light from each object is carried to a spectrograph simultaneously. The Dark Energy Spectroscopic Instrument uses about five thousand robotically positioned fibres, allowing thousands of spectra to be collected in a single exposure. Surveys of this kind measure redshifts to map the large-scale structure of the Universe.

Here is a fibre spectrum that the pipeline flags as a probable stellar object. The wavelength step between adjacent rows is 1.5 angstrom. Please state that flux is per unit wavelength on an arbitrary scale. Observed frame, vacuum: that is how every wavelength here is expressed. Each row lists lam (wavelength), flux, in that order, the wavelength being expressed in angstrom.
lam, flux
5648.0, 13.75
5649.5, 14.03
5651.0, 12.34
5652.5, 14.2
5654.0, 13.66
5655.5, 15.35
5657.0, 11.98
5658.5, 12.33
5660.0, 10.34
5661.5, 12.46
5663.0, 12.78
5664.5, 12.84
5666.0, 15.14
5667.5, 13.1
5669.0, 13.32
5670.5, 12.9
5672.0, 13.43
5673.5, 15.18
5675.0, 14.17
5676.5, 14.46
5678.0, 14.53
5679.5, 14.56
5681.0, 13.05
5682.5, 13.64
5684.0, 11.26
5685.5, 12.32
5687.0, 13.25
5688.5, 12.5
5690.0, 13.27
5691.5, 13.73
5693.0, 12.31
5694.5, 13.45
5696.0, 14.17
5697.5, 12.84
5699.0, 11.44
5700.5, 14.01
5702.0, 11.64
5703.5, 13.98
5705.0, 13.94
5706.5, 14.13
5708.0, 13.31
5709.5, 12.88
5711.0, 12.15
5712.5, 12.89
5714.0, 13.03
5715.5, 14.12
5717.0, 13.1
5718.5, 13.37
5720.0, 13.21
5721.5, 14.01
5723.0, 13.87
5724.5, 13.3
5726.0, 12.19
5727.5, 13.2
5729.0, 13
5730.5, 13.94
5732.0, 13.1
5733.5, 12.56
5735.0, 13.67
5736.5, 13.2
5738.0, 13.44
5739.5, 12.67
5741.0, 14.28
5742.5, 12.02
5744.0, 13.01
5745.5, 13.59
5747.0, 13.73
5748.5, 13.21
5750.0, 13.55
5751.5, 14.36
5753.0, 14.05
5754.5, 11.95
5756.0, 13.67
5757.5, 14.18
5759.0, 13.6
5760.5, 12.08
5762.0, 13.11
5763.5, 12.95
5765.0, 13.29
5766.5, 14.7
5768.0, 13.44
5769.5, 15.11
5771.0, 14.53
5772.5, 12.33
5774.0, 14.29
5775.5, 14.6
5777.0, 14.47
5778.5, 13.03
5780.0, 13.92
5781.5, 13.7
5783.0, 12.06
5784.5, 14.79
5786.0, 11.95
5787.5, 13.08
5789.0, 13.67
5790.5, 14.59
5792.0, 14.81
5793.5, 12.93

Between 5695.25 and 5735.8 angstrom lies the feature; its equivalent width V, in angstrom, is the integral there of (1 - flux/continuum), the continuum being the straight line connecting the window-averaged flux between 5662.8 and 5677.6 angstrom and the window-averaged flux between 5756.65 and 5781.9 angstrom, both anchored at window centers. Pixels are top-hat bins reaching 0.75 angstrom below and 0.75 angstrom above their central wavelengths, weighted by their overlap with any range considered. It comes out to 1.6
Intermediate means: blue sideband 13.8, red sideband 13.7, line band 13.2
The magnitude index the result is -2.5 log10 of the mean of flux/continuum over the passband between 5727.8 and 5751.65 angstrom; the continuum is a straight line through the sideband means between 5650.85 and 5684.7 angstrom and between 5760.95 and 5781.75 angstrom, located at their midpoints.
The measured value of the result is 0.03 mag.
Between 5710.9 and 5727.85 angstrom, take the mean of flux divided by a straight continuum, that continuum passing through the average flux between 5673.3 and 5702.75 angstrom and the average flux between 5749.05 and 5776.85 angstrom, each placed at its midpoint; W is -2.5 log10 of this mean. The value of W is 0.01 mag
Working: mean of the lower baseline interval 13.3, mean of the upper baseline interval 13.7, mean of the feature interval 13.2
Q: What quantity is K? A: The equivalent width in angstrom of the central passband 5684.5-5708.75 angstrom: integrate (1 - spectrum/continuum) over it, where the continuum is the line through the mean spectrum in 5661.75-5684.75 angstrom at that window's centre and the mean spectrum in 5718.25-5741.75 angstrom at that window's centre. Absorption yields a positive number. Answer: 0.64 angstrom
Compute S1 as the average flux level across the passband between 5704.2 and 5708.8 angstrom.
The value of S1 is 13.8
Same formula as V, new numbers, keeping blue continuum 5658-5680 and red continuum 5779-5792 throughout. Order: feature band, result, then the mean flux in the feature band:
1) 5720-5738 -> 0.28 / 13.3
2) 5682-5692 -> 0.48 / 12.8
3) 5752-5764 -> 0.25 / 13.2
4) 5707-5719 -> 0.31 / 13.1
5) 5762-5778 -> -0.46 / 13.9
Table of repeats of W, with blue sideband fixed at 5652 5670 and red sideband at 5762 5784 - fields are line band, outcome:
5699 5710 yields 0.00 mag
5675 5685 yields -0.03 mag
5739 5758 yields 0.02 mag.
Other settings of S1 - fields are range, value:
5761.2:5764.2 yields 13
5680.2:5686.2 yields 12.6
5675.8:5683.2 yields 14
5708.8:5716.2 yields 13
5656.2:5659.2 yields 12.2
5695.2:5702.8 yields 12.8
